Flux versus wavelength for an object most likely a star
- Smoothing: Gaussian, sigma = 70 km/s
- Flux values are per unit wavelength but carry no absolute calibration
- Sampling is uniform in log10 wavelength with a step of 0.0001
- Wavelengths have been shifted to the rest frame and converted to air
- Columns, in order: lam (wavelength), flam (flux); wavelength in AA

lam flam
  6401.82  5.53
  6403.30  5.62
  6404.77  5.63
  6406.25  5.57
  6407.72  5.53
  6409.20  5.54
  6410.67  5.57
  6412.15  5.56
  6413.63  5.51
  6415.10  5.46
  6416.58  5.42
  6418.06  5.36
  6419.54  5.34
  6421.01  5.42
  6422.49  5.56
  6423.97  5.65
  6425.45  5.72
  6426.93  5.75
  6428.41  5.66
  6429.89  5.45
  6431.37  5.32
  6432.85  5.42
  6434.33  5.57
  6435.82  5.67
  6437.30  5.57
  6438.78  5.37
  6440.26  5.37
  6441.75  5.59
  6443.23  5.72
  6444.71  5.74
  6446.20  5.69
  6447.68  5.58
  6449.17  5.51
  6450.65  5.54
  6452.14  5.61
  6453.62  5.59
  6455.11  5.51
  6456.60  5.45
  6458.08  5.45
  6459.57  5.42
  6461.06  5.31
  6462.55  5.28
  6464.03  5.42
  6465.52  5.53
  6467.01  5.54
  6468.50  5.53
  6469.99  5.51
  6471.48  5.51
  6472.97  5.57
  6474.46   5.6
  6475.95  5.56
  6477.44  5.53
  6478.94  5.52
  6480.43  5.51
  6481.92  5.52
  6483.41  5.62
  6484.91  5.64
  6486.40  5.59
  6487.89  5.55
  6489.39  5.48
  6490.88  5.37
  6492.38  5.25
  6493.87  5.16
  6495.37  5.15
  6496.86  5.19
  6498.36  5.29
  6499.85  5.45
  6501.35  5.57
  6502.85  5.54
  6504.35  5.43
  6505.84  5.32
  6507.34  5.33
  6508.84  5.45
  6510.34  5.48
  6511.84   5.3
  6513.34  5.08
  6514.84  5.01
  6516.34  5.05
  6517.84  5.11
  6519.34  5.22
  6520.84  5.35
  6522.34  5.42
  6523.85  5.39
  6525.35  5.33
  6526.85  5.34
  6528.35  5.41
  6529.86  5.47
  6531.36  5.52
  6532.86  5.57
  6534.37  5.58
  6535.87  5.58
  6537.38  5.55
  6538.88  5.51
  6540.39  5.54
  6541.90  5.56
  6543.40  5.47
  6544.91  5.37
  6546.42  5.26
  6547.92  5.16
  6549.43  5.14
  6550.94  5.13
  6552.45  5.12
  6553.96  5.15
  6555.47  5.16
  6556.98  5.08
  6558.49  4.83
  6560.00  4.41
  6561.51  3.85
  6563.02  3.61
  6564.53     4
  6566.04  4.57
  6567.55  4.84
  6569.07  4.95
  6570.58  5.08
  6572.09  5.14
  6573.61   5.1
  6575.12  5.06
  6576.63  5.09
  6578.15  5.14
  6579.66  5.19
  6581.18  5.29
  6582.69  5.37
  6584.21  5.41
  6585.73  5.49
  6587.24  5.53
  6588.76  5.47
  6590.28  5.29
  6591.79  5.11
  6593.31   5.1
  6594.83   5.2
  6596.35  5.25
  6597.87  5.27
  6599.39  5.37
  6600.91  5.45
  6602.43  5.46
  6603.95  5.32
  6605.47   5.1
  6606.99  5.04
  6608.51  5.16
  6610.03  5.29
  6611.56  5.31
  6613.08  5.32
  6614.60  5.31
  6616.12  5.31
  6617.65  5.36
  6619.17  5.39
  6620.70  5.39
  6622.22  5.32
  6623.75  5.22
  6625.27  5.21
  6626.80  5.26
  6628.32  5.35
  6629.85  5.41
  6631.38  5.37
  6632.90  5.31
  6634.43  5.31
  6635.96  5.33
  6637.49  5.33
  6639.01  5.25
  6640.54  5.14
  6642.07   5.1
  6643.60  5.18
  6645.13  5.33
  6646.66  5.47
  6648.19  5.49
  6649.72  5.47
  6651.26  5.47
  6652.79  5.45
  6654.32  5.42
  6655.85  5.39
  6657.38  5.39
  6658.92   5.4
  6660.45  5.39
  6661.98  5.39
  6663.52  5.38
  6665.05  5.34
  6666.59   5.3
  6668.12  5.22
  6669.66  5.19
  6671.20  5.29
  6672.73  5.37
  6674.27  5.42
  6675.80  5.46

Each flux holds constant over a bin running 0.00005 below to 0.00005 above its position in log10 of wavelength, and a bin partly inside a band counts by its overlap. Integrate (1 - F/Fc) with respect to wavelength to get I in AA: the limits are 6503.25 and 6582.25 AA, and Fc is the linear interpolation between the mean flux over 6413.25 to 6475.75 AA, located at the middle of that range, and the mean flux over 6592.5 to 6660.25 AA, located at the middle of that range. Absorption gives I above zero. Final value 3.7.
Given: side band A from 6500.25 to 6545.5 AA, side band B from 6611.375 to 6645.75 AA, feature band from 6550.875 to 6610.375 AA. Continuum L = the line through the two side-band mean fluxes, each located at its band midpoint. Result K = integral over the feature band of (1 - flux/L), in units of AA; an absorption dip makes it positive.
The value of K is 3.1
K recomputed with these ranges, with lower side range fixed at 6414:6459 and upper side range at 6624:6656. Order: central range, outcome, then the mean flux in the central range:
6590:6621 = 0.54 AA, 5.27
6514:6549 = 0.40 AA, 5.38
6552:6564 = 1.75 AA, 4.63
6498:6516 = 0.39 AA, 5.35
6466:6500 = 0.16 AA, 5.46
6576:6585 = 0.24 AA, 5.25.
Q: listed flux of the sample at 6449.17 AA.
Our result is 5.51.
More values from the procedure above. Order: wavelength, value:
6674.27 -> 5.42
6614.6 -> 5.31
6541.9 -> 5.56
